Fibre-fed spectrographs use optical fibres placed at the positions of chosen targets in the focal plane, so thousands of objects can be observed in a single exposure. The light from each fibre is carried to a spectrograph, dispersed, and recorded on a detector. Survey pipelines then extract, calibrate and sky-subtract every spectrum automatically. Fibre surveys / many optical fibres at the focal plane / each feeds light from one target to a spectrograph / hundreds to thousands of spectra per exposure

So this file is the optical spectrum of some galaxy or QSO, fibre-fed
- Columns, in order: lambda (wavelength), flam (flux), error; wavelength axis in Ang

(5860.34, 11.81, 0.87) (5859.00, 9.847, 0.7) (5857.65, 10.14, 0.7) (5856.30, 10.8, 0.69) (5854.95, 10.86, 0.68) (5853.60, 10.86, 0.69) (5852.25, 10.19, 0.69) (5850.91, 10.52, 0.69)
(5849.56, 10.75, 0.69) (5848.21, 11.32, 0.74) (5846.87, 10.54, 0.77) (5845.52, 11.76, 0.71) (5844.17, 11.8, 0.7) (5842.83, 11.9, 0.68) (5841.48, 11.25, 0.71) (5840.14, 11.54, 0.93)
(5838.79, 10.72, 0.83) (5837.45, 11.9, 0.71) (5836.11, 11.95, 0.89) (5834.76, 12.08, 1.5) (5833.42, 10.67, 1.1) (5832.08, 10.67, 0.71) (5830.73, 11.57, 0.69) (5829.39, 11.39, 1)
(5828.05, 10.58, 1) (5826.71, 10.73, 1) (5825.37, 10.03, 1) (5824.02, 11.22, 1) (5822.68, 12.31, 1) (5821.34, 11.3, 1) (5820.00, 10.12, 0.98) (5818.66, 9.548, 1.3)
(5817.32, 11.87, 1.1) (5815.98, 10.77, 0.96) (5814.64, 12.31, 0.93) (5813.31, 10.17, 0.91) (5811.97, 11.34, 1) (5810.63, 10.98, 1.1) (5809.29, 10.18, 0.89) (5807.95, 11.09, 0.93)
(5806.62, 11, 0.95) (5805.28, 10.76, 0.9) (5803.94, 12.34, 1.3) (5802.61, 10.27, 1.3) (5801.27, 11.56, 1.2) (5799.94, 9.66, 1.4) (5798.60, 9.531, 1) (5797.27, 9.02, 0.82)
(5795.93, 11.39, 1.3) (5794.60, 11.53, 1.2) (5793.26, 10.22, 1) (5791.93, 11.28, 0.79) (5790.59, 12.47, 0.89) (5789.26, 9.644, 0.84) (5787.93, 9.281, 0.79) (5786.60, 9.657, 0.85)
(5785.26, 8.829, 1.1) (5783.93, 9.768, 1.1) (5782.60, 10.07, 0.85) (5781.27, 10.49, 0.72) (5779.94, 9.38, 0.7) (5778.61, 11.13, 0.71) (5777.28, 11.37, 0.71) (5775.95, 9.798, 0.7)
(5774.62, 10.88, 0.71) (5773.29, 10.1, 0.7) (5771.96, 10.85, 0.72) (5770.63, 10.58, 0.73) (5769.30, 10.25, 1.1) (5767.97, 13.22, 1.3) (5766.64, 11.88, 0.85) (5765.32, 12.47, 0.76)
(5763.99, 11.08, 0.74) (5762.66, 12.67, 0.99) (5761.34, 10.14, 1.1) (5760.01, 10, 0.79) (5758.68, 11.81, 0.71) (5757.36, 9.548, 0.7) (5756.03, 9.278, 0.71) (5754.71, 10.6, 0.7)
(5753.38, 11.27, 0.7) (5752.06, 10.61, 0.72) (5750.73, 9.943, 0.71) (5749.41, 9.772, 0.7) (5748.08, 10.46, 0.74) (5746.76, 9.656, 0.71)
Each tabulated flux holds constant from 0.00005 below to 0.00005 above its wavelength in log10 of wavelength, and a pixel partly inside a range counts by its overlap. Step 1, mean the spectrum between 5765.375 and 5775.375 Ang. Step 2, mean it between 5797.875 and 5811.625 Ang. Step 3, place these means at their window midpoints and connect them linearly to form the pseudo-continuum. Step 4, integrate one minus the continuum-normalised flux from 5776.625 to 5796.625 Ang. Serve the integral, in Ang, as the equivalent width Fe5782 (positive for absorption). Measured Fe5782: 1.0 Ang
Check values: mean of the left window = 11.2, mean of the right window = 10.7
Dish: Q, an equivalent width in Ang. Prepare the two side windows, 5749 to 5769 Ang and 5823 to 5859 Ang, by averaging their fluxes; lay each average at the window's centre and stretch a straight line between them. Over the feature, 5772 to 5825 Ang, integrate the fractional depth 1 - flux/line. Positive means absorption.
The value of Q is 1.8 Ang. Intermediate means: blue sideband 11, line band 10.6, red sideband 11.1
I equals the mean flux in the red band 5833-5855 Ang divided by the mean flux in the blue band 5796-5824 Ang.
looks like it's 1.04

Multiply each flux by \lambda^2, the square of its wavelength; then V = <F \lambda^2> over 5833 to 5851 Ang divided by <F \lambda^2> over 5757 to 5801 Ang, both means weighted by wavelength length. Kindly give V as 1.09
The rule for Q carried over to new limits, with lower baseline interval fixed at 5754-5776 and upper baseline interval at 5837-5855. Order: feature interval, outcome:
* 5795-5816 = 0.5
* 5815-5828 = 0.2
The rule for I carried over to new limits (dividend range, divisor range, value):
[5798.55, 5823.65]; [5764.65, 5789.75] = 1.04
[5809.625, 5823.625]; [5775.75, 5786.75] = 1.10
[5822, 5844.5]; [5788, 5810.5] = 1.06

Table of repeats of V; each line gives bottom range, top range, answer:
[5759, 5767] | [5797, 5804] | 0.92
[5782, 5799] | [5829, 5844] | 1.14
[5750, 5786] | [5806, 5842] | 1.06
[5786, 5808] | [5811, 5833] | 1.04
